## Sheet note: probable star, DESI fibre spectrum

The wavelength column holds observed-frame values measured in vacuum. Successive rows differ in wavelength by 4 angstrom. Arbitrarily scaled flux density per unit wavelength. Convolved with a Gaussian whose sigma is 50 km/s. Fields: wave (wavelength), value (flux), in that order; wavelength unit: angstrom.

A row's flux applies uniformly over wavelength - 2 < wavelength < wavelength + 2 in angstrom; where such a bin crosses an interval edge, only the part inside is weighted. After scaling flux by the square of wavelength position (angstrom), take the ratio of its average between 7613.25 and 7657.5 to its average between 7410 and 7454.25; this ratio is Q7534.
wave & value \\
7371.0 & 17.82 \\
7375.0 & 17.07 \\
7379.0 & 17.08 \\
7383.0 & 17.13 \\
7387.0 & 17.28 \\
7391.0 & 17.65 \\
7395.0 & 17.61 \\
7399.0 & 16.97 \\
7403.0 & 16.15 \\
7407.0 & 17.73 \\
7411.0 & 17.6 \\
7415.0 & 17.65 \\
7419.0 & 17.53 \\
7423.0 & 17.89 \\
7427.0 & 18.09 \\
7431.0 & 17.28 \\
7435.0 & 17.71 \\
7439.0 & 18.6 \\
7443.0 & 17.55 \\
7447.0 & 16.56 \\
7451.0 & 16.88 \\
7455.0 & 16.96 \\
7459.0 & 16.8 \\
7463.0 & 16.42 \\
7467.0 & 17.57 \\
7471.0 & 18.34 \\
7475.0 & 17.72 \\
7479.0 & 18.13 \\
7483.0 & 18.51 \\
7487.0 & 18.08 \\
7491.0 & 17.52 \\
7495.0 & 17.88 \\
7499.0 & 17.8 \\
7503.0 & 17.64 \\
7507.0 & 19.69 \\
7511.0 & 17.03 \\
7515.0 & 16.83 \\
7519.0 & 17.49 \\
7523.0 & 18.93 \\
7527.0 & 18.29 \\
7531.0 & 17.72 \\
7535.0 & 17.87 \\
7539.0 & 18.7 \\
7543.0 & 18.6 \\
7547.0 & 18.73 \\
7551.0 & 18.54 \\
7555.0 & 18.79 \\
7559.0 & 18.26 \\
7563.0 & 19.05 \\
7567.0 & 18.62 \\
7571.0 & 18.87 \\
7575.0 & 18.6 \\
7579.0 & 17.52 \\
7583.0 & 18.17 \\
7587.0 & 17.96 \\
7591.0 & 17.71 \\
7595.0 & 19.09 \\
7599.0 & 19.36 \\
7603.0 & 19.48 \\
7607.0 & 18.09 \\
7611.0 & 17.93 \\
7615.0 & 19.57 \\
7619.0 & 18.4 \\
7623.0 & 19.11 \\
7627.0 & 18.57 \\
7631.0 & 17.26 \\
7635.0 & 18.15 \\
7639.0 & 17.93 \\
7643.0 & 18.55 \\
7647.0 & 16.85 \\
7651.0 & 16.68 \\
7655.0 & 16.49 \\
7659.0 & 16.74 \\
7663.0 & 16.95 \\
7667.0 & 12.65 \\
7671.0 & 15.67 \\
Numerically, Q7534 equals 1.1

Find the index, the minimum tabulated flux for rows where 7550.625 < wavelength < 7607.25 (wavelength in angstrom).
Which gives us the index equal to 17.52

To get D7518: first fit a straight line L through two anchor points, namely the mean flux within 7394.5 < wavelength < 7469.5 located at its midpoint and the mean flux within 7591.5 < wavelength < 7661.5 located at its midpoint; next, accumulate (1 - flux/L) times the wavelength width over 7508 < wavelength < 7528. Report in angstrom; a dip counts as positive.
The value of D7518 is -0.1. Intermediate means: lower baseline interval 17.3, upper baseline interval 18.1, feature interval 17.8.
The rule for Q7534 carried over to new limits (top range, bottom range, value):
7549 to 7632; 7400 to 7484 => 1.10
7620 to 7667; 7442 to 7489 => 1.04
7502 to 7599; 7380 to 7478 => 1.09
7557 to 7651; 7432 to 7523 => 1.08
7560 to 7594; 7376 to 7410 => 1.12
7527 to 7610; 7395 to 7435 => 1.10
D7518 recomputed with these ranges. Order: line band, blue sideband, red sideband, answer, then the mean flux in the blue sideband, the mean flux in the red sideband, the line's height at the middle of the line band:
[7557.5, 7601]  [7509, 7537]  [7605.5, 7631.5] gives -0.71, 17.7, 18.5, 18.2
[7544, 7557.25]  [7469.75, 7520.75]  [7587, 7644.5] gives -0.37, 17.9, 18.5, 18.2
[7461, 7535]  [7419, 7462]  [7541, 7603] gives 0.19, 17.4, 18.6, 17.9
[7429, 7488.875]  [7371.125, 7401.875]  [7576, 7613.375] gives 0.38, 17.3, 18.4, 17.7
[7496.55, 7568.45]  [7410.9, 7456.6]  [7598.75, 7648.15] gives -1.07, 17.5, 18.4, 18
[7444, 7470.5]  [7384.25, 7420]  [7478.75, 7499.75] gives 1.16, 17.3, 18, 17.7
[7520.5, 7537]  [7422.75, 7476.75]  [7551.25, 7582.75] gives -0.02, 17.4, 18.5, 18.2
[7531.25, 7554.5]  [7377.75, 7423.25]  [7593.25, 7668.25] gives -1.06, 17.3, 17.8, 17.6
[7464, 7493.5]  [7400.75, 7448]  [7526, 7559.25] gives 0.02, 17.5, 18.4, 17.9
